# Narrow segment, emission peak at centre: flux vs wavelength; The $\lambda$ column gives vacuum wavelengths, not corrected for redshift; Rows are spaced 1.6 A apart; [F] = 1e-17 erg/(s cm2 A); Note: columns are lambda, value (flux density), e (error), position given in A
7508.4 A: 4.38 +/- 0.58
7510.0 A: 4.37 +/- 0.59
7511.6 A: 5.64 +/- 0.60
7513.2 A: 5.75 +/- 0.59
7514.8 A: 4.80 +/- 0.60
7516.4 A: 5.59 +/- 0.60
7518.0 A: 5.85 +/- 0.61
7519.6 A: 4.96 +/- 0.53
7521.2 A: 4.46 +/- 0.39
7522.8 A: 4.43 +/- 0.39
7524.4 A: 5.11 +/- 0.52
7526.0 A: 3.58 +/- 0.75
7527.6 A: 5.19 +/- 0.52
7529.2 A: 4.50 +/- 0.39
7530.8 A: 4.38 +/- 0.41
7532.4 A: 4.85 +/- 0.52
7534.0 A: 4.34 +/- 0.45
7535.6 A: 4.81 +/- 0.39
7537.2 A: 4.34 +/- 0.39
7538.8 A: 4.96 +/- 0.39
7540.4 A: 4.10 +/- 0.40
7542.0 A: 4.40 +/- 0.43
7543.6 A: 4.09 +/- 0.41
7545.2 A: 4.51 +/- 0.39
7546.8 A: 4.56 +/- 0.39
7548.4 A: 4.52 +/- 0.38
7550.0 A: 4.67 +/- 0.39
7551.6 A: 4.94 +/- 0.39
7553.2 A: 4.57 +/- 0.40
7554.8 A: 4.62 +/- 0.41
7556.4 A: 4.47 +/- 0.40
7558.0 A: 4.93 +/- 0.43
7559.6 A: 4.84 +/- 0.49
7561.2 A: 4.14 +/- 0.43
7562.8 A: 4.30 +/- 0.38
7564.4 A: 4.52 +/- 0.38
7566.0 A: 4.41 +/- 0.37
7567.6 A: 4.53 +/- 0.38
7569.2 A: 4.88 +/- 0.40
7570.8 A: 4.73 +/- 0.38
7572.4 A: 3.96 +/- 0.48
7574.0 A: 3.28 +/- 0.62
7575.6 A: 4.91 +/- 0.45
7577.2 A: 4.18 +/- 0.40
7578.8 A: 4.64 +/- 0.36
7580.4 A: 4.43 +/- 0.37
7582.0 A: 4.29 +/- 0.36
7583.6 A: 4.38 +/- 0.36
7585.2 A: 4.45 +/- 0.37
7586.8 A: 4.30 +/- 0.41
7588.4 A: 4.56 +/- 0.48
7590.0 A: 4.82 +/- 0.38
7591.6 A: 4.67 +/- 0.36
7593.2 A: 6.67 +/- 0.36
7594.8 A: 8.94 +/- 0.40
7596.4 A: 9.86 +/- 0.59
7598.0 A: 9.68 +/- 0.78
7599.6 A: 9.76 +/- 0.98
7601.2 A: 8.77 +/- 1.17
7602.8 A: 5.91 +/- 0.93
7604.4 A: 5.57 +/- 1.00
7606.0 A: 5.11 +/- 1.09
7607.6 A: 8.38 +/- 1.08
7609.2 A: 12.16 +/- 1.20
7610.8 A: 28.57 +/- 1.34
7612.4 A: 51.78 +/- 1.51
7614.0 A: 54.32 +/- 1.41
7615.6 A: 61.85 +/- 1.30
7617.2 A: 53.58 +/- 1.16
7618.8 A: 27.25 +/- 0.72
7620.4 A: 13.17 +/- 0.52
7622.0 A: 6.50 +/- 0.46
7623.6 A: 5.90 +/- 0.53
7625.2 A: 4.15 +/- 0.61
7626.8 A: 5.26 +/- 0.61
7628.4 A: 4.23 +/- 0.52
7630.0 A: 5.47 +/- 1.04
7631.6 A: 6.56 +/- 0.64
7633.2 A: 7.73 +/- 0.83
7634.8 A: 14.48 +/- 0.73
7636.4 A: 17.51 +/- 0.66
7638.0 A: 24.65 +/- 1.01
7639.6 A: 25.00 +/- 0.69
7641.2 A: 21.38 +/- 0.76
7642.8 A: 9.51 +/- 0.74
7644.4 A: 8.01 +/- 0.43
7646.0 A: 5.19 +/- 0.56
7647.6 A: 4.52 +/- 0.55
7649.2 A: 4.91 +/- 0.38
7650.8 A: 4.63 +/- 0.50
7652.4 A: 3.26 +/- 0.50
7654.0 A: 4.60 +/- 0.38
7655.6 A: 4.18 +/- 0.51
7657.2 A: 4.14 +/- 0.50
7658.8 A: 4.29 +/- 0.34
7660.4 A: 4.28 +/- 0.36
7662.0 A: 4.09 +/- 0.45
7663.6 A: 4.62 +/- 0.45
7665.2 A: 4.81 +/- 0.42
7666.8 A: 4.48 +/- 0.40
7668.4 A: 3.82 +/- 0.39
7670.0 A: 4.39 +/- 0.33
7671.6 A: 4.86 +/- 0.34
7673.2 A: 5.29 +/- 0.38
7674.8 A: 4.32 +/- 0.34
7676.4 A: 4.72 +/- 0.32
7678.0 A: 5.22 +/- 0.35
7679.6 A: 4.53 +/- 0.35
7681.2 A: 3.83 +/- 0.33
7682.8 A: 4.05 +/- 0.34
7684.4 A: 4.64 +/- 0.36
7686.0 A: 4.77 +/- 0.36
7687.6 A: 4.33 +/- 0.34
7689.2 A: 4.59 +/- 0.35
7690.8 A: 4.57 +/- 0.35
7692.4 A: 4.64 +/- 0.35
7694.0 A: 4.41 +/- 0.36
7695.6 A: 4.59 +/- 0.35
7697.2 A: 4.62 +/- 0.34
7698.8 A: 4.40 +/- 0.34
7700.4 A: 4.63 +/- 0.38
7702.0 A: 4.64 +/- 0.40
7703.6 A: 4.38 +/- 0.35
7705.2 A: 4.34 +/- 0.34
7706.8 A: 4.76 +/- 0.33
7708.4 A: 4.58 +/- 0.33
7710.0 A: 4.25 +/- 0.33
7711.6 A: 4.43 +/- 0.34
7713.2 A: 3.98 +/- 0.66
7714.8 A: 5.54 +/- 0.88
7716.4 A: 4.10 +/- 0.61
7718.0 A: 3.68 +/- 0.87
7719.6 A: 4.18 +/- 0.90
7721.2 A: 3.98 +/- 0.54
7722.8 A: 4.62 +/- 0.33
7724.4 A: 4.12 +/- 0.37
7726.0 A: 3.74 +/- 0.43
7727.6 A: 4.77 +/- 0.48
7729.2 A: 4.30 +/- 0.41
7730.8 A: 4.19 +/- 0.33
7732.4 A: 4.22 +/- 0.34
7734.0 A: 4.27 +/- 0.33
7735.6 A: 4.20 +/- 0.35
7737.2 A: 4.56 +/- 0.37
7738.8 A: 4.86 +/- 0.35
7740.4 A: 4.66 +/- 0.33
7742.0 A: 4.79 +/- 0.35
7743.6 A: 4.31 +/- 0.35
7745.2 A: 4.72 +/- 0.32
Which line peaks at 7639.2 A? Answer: [N II] 6583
